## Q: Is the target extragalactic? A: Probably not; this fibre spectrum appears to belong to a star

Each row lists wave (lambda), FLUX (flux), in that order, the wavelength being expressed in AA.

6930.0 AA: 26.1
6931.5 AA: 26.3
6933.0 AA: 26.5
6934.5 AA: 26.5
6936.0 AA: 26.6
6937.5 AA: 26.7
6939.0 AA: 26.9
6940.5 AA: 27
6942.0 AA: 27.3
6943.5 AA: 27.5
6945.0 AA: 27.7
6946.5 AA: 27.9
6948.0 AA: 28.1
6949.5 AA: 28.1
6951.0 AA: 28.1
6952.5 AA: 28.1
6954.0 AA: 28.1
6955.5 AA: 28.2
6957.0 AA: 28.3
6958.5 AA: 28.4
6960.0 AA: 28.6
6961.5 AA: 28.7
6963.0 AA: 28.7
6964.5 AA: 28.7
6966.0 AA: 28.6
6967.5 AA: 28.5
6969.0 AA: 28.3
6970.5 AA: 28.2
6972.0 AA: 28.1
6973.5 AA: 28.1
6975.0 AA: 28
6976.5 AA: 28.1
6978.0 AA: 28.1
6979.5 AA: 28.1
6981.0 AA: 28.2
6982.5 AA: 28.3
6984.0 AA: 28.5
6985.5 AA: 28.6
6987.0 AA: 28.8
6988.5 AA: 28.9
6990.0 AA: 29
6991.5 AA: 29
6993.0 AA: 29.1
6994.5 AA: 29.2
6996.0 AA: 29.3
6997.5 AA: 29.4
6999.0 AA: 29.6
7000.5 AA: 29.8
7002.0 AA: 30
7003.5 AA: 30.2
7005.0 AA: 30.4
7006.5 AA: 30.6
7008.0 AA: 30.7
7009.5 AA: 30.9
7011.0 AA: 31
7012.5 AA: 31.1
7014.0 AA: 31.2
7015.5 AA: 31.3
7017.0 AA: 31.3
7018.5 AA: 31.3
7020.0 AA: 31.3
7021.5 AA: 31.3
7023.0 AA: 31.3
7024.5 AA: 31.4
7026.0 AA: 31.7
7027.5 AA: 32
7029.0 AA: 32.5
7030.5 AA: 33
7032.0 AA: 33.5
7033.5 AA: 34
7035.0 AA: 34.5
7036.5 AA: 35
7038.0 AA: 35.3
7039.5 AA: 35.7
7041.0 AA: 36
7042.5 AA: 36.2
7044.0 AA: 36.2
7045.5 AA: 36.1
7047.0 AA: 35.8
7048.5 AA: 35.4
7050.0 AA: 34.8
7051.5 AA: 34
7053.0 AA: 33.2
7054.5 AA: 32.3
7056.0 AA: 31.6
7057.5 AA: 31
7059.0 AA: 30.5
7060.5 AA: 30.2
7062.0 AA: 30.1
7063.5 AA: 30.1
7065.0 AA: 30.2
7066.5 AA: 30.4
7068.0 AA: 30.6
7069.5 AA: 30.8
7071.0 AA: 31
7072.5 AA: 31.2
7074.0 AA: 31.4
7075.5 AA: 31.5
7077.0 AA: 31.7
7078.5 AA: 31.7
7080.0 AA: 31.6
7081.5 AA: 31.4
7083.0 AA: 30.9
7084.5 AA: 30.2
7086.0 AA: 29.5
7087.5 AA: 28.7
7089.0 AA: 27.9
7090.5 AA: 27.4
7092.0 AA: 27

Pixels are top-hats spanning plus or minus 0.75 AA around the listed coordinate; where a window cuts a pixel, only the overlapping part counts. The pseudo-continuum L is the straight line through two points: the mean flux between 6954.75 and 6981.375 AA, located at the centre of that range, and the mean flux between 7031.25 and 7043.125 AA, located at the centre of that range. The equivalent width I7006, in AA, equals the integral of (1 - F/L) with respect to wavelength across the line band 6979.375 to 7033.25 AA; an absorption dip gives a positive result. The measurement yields 2.8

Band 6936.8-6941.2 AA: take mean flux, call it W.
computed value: 26.9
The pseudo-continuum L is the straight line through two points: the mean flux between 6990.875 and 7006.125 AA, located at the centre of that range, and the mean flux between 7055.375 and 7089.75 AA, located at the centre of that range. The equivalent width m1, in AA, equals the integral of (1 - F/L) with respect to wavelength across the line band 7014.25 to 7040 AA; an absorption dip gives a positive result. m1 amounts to -2.28 AA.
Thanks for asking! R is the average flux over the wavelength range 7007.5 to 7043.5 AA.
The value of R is 32.7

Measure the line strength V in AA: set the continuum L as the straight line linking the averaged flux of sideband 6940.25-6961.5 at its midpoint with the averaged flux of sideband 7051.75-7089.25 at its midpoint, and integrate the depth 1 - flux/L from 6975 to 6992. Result 0.2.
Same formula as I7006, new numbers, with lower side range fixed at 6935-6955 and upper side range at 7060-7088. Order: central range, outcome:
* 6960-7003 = -0.42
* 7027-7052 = -4.07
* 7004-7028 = -1.53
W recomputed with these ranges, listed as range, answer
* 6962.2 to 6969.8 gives 28.6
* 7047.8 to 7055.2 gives 33.9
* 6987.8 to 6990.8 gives 29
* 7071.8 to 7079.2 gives 31.5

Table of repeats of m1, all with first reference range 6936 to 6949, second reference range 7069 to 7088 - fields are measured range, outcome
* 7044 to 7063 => -1.73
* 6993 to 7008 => -0.50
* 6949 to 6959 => -0.19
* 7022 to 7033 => -0.98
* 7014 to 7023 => -0.60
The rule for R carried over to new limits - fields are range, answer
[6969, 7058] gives 31.3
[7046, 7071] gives 32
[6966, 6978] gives 28.2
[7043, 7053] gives 35.2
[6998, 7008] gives 30.1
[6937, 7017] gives 28.8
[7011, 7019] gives 31.2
